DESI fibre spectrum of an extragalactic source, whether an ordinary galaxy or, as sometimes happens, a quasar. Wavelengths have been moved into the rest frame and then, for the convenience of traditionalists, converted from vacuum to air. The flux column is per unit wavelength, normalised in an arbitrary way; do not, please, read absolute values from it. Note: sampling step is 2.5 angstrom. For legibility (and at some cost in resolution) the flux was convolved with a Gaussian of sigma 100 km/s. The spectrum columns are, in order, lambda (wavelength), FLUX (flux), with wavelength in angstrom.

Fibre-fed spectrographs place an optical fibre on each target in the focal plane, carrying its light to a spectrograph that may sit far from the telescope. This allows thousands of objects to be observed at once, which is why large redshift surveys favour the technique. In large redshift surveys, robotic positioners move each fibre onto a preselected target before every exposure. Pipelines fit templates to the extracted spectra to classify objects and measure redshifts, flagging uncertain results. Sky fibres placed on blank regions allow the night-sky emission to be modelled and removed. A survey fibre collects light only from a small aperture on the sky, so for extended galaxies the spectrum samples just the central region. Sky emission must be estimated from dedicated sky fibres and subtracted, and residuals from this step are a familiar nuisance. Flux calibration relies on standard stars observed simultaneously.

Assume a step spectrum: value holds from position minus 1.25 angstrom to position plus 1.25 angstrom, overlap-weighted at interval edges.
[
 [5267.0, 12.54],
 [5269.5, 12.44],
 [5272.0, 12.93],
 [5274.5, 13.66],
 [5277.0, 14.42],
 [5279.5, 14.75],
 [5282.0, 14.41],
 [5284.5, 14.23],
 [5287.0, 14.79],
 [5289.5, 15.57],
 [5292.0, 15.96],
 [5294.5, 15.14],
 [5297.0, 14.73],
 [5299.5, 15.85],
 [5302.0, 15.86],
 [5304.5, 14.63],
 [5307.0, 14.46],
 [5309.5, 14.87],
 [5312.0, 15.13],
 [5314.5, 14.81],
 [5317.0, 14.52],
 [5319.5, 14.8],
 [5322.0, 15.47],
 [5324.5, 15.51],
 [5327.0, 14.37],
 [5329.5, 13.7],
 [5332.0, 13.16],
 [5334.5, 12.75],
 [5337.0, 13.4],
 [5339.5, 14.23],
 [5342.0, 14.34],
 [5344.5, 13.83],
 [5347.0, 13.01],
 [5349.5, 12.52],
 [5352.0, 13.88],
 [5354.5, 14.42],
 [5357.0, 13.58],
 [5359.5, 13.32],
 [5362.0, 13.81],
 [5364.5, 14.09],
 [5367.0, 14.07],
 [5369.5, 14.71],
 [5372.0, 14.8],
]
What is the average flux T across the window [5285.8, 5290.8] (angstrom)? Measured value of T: 15.2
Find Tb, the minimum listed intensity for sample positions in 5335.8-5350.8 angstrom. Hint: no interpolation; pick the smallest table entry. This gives 12.52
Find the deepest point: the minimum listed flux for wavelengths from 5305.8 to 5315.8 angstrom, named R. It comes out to 14.46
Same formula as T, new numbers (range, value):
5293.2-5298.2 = 14.9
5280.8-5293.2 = 15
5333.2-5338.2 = 13.1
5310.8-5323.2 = 14.9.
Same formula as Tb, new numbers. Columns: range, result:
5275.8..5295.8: 14.23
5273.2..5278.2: 13.66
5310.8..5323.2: 14.52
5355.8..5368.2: 13.32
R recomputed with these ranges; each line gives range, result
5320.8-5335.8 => 12.75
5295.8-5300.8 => 14.73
